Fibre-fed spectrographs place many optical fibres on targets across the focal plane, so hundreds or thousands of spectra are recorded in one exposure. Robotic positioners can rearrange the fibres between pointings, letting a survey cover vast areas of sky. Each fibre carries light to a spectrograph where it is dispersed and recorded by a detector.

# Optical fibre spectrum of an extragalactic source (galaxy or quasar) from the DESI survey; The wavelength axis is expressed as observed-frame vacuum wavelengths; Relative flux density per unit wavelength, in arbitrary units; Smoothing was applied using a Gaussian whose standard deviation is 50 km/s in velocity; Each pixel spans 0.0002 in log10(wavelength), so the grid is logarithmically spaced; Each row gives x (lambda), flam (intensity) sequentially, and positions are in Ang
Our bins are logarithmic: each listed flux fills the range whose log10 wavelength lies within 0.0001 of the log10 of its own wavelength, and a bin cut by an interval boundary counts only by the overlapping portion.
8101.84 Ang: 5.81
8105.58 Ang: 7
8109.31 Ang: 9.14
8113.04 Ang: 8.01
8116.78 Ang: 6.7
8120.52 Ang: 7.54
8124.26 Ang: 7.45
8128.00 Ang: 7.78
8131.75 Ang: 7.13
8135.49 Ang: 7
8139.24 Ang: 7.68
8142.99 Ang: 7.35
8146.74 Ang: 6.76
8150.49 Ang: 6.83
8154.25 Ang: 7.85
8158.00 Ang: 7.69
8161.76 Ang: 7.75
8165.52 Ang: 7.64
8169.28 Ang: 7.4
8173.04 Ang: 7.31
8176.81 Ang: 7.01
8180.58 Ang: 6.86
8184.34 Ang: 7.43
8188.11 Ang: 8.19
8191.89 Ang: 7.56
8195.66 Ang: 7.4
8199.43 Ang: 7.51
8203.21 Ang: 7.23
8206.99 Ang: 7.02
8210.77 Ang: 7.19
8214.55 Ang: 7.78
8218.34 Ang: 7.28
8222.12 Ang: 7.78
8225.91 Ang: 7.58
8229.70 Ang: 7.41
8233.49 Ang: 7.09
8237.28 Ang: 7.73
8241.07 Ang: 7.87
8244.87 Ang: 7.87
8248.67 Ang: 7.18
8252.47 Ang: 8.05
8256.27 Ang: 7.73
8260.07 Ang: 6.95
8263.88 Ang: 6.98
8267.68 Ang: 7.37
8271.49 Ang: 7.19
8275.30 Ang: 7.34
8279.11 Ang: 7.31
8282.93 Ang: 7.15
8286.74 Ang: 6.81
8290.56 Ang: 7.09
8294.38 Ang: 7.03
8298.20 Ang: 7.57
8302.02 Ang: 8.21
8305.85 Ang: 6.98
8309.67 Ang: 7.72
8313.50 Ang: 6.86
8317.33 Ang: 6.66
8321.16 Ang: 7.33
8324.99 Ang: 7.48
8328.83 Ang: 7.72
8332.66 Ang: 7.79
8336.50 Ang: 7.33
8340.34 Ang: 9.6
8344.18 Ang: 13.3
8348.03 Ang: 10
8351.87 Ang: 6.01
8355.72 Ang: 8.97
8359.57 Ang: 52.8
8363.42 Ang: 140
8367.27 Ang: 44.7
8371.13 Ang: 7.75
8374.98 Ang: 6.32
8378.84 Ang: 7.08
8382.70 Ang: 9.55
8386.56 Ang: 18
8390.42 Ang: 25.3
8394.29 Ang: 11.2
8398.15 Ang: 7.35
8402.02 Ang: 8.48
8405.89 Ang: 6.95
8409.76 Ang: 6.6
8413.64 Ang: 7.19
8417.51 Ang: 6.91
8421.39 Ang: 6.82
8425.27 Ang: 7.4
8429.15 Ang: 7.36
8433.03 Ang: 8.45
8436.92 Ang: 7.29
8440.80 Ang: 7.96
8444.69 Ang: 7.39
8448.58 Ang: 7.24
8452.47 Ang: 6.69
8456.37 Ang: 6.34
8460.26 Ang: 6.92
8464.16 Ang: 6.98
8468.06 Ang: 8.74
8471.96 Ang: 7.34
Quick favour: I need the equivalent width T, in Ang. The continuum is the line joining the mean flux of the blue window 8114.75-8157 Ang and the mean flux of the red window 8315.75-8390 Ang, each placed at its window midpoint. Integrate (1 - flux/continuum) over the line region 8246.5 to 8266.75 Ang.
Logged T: 9.9 Ang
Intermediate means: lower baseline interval 7.29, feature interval 7.39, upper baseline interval 20.1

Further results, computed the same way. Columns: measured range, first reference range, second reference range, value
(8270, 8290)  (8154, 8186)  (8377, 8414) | 4.32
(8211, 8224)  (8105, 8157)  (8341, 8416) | 4.85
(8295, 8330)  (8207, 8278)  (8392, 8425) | 1.15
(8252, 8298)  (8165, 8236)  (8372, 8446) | 4.47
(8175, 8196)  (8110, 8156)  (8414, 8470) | -0.11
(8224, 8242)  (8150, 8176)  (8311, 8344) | 0.37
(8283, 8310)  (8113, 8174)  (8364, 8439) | 8.98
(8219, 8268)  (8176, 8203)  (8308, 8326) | -1.19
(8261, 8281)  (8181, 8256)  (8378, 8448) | 1.94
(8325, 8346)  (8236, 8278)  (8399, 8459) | -4.55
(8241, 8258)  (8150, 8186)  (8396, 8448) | -0.75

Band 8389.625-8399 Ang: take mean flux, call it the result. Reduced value 14.2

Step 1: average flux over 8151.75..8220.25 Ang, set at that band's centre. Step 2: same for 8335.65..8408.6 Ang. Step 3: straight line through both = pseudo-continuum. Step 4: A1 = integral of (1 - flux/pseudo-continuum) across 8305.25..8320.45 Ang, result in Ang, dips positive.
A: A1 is 8.8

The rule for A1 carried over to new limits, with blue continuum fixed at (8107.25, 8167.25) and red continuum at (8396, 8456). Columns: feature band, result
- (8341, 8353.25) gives -4.2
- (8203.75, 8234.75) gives 0.3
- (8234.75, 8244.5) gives -0.4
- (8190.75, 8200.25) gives 0.0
